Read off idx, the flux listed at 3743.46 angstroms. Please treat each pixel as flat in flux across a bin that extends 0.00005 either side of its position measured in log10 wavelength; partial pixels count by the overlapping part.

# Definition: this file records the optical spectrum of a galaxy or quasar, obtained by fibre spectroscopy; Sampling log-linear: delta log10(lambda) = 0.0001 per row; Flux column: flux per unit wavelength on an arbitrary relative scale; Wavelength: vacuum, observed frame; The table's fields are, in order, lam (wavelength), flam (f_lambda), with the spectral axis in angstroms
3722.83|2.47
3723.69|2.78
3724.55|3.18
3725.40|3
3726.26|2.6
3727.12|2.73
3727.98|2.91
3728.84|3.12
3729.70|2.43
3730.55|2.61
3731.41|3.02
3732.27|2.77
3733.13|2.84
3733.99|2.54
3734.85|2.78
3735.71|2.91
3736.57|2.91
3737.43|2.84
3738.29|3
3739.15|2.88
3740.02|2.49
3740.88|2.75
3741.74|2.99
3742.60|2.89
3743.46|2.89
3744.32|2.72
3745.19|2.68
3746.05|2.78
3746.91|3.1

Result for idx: 2.89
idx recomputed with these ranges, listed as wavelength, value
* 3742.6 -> 2.89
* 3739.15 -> 2.88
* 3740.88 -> 2.75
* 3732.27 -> 2.77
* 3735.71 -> 2.91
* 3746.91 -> 3.1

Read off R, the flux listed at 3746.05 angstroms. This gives 2.78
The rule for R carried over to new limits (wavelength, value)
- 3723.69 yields 2.78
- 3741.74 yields 2.99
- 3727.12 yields 2.73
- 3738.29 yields 3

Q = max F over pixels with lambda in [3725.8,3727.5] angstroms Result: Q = 2.73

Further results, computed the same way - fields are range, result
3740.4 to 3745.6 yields 2.99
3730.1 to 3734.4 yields 3.02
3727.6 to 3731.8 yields 3.12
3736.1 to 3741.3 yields 3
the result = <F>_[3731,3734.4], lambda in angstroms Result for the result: 2.79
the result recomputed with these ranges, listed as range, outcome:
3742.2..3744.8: 2.83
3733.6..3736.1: 2.74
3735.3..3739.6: 2.9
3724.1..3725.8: 3.1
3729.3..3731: 2.54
